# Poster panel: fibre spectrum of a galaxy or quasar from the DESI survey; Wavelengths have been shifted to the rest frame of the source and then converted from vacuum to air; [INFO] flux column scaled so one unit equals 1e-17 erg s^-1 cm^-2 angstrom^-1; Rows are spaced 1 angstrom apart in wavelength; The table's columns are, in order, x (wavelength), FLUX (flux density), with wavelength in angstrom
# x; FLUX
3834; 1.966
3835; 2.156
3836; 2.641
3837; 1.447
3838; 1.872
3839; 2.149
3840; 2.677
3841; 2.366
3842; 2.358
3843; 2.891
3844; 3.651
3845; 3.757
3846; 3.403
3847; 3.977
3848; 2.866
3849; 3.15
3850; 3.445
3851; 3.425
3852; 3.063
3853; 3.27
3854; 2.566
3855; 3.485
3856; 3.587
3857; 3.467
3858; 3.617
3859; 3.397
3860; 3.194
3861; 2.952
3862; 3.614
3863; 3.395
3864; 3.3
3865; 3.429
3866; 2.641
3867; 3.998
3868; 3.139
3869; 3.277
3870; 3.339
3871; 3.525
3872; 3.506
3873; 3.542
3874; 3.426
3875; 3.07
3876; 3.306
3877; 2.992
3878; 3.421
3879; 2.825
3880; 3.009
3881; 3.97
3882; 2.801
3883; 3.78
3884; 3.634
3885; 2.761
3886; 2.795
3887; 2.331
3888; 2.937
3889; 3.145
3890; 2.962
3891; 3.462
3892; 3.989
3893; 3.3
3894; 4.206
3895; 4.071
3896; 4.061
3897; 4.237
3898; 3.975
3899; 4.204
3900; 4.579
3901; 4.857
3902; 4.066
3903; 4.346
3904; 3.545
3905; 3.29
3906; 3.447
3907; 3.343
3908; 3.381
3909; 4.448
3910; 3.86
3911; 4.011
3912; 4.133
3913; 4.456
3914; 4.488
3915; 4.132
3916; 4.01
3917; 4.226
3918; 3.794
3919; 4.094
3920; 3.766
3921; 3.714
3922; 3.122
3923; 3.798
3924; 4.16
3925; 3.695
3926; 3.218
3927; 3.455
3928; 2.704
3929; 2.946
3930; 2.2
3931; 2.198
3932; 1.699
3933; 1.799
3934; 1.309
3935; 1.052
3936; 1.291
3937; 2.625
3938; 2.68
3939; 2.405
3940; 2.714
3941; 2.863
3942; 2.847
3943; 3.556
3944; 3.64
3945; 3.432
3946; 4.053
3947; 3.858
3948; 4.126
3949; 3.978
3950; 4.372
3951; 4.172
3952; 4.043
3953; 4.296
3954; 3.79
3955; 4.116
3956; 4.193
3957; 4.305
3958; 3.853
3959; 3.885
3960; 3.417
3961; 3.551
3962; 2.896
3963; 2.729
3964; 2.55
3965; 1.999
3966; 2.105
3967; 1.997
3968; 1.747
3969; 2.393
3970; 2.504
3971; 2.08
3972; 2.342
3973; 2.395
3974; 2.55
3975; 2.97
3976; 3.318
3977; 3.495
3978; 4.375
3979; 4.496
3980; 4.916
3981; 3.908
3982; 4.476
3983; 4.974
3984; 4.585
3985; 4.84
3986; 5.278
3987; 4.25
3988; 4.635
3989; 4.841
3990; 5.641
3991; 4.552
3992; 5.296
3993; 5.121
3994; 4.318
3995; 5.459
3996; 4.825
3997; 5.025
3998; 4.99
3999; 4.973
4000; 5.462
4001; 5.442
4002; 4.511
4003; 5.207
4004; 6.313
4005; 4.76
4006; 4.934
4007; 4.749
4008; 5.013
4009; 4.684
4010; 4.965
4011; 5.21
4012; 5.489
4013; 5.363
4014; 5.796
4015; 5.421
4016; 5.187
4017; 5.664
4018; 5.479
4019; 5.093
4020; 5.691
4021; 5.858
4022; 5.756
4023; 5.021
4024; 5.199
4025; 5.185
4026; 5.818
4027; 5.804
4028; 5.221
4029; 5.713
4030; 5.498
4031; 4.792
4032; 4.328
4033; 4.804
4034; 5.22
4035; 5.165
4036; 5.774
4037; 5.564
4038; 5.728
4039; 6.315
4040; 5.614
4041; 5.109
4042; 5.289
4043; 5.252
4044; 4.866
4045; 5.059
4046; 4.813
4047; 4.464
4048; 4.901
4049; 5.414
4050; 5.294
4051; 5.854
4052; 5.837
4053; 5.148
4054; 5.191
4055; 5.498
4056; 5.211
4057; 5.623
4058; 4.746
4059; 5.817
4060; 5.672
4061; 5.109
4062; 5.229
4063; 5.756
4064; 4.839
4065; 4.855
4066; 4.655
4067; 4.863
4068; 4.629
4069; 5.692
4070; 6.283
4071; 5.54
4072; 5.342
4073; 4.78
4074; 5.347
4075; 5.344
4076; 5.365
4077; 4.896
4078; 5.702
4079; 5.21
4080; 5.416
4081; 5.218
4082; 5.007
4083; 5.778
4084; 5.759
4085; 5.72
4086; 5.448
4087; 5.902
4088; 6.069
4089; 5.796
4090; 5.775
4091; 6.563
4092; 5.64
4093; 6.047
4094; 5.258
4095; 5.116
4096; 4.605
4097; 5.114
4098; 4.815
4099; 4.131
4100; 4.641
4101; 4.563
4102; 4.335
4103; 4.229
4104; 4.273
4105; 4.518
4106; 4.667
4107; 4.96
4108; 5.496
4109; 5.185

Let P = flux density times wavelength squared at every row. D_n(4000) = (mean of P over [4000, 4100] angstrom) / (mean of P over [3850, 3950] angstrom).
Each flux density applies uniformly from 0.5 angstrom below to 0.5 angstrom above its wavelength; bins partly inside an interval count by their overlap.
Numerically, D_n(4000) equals 1.69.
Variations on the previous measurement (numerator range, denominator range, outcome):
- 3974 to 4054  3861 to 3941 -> 1.60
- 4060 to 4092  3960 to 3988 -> 1.70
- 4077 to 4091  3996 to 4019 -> 1.12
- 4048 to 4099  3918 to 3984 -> 1.78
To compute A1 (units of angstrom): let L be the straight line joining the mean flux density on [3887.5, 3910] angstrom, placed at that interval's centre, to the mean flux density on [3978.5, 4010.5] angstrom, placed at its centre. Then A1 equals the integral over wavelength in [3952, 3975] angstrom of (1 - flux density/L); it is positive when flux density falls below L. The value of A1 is 7.8 angstrom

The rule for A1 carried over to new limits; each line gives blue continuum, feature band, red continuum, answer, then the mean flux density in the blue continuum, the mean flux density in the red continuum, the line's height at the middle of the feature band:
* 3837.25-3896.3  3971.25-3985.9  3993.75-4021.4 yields 3.0 angstrom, 3.24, 5.22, 4.81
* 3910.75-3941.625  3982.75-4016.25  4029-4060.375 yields -4.5 angstrom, 3.11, 5.29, 4.46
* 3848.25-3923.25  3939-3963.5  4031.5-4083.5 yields 3.2 angstrom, 3.56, 5.28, 4.21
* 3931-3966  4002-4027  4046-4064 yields -4.6 angstrom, 3.15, 5.31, 4.49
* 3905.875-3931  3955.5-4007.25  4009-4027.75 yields 8.3 angstrom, 3.68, 5.42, 4.78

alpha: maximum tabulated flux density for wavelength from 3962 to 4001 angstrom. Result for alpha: 5.641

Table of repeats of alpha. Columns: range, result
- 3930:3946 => 4.053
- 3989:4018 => 6.313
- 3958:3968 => 3.885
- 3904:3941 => 4.488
